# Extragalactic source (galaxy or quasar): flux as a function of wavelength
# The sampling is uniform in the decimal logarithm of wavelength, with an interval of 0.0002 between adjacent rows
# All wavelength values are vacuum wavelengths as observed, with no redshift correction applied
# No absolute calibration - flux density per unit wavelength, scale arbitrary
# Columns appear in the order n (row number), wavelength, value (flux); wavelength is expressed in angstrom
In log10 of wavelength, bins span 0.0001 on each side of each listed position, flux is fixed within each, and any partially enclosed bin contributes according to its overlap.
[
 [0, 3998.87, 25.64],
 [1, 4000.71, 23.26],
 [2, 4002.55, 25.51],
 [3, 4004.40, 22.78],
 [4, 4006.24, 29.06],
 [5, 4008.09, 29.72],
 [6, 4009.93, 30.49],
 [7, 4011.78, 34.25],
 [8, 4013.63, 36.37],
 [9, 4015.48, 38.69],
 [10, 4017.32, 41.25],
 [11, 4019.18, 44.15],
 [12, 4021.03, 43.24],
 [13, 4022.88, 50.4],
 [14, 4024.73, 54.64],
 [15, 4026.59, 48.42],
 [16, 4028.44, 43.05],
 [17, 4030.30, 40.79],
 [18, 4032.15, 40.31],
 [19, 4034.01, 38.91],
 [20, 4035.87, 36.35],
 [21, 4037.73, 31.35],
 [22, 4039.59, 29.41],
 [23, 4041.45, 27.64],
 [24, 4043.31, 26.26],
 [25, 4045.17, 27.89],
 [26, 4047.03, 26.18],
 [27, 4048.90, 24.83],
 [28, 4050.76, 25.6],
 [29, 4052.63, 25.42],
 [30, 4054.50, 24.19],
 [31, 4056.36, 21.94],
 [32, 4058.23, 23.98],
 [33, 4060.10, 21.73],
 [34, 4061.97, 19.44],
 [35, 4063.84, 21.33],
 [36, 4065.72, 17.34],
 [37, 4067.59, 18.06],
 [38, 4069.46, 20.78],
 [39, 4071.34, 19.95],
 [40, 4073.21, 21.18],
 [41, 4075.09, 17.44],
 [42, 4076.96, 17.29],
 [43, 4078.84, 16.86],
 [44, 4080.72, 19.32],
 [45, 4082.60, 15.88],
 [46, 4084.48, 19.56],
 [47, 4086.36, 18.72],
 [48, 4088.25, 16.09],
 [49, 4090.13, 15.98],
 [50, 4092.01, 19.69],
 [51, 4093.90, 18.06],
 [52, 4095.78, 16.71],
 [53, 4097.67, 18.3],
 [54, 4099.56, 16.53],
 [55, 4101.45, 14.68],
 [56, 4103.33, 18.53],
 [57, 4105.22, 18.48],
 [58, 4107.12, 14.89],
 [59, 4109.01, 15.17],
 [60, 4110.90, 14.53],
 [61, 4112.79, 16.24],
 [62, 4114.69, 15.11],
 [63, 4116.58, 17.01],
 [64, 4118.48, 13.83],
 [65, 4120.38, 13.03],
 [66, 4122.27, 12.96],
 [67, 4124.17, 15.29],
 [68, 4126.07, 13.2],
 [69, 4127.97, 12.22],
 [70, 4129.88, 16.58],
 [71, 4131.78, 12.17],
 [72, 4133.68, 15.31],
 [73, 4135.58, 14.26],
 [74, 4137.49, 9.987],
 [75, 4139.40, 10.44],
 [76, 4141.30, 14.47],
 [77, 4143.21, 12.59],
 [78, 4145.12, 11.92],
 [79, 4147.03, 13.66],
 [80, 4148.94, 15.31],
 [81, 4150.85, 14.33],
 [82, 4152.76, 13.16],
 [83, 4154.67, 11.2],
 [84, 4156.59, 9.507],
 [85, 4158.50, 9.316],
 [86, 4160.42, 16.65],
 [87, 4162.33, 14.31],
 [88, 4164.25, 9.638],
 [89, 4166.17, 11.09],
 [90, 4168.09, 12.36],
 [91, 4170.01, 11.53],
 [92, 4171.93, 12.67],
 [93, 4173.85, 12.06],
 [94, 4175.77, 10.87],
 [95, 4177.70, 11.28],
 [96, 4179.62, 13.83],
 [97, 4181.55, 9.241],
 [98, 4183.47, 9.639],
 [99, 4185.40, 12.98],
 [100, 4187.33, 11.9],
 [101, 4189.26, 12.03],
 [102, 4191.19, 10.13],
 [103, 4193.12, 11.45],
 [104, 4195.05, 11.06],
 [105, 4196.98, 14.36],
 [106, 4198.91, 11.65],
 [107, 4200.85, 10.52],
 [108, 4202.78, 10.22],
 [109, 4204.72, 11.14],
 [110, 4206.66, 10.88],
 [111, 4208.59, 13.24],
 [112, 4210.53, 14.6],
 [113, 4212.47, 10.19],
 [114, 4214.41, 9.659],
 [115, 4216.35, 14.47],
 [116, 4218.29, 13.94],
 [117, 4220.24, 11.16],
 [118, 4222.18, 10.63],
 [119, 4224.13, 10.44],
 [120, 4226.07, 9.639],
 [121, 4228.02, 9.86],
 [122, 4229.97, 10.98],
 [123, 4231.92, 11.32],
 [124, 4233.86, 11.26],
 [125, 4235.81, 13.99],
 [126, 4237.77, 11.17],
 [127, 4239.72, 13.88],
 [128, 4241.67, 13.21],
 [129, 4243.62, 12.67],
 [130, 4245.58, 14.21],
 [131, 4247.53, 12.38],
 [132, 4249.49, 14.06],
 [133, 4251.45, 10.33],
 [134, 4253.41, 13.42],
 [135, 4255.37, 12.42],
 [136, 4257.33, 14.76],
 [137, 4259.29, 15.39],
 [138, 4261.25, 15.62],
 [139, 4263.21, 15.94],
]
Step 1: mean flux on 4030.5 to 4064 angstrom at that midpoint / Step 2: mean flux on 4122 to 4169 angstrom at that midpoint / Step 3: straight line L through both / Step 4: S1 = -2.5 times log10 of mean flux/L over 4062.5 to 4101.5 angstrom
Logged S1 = 0.23 mag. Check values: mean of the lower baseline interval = 27.8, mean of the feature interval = 18.2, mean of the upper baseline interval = 12.9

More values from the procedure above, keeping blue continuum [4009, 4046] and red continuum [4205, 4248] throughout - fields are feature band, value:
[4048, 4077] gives 0.492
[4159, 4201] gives 0.453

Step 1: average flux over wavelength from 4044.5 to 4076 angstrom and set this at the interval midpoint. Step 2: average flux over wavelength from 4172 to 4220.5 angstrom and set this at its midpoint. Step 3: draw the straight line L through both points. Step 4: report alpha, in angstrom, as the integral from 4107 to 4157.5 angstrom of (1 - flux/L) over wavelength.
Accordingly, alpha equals 9.1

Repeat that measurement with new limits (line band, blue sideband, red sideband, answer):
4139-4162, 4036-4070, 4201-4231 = 5.2 angstrom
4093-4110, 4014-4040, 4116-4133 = 3.0 angstrom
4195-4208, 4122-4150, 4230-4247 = 1.4 angstrom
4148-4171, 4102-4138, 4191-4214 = 1.5 angstrom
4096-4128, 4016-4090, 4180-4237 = 9.4 angstrom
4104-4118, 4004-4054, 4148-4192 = 3.7 angstrom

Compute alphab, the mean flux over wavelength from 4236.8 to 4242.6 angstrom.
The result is 12.8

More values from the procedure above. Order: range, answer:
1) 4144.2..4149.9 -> 13.6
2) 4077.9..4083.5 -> 17.4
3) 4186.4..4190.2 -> 12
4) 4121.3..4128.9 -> 13.4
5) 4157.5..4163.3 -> 13.4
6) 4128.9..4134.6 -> 14.7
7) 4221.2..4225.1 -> 10.5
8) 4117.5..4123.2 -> 13.3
